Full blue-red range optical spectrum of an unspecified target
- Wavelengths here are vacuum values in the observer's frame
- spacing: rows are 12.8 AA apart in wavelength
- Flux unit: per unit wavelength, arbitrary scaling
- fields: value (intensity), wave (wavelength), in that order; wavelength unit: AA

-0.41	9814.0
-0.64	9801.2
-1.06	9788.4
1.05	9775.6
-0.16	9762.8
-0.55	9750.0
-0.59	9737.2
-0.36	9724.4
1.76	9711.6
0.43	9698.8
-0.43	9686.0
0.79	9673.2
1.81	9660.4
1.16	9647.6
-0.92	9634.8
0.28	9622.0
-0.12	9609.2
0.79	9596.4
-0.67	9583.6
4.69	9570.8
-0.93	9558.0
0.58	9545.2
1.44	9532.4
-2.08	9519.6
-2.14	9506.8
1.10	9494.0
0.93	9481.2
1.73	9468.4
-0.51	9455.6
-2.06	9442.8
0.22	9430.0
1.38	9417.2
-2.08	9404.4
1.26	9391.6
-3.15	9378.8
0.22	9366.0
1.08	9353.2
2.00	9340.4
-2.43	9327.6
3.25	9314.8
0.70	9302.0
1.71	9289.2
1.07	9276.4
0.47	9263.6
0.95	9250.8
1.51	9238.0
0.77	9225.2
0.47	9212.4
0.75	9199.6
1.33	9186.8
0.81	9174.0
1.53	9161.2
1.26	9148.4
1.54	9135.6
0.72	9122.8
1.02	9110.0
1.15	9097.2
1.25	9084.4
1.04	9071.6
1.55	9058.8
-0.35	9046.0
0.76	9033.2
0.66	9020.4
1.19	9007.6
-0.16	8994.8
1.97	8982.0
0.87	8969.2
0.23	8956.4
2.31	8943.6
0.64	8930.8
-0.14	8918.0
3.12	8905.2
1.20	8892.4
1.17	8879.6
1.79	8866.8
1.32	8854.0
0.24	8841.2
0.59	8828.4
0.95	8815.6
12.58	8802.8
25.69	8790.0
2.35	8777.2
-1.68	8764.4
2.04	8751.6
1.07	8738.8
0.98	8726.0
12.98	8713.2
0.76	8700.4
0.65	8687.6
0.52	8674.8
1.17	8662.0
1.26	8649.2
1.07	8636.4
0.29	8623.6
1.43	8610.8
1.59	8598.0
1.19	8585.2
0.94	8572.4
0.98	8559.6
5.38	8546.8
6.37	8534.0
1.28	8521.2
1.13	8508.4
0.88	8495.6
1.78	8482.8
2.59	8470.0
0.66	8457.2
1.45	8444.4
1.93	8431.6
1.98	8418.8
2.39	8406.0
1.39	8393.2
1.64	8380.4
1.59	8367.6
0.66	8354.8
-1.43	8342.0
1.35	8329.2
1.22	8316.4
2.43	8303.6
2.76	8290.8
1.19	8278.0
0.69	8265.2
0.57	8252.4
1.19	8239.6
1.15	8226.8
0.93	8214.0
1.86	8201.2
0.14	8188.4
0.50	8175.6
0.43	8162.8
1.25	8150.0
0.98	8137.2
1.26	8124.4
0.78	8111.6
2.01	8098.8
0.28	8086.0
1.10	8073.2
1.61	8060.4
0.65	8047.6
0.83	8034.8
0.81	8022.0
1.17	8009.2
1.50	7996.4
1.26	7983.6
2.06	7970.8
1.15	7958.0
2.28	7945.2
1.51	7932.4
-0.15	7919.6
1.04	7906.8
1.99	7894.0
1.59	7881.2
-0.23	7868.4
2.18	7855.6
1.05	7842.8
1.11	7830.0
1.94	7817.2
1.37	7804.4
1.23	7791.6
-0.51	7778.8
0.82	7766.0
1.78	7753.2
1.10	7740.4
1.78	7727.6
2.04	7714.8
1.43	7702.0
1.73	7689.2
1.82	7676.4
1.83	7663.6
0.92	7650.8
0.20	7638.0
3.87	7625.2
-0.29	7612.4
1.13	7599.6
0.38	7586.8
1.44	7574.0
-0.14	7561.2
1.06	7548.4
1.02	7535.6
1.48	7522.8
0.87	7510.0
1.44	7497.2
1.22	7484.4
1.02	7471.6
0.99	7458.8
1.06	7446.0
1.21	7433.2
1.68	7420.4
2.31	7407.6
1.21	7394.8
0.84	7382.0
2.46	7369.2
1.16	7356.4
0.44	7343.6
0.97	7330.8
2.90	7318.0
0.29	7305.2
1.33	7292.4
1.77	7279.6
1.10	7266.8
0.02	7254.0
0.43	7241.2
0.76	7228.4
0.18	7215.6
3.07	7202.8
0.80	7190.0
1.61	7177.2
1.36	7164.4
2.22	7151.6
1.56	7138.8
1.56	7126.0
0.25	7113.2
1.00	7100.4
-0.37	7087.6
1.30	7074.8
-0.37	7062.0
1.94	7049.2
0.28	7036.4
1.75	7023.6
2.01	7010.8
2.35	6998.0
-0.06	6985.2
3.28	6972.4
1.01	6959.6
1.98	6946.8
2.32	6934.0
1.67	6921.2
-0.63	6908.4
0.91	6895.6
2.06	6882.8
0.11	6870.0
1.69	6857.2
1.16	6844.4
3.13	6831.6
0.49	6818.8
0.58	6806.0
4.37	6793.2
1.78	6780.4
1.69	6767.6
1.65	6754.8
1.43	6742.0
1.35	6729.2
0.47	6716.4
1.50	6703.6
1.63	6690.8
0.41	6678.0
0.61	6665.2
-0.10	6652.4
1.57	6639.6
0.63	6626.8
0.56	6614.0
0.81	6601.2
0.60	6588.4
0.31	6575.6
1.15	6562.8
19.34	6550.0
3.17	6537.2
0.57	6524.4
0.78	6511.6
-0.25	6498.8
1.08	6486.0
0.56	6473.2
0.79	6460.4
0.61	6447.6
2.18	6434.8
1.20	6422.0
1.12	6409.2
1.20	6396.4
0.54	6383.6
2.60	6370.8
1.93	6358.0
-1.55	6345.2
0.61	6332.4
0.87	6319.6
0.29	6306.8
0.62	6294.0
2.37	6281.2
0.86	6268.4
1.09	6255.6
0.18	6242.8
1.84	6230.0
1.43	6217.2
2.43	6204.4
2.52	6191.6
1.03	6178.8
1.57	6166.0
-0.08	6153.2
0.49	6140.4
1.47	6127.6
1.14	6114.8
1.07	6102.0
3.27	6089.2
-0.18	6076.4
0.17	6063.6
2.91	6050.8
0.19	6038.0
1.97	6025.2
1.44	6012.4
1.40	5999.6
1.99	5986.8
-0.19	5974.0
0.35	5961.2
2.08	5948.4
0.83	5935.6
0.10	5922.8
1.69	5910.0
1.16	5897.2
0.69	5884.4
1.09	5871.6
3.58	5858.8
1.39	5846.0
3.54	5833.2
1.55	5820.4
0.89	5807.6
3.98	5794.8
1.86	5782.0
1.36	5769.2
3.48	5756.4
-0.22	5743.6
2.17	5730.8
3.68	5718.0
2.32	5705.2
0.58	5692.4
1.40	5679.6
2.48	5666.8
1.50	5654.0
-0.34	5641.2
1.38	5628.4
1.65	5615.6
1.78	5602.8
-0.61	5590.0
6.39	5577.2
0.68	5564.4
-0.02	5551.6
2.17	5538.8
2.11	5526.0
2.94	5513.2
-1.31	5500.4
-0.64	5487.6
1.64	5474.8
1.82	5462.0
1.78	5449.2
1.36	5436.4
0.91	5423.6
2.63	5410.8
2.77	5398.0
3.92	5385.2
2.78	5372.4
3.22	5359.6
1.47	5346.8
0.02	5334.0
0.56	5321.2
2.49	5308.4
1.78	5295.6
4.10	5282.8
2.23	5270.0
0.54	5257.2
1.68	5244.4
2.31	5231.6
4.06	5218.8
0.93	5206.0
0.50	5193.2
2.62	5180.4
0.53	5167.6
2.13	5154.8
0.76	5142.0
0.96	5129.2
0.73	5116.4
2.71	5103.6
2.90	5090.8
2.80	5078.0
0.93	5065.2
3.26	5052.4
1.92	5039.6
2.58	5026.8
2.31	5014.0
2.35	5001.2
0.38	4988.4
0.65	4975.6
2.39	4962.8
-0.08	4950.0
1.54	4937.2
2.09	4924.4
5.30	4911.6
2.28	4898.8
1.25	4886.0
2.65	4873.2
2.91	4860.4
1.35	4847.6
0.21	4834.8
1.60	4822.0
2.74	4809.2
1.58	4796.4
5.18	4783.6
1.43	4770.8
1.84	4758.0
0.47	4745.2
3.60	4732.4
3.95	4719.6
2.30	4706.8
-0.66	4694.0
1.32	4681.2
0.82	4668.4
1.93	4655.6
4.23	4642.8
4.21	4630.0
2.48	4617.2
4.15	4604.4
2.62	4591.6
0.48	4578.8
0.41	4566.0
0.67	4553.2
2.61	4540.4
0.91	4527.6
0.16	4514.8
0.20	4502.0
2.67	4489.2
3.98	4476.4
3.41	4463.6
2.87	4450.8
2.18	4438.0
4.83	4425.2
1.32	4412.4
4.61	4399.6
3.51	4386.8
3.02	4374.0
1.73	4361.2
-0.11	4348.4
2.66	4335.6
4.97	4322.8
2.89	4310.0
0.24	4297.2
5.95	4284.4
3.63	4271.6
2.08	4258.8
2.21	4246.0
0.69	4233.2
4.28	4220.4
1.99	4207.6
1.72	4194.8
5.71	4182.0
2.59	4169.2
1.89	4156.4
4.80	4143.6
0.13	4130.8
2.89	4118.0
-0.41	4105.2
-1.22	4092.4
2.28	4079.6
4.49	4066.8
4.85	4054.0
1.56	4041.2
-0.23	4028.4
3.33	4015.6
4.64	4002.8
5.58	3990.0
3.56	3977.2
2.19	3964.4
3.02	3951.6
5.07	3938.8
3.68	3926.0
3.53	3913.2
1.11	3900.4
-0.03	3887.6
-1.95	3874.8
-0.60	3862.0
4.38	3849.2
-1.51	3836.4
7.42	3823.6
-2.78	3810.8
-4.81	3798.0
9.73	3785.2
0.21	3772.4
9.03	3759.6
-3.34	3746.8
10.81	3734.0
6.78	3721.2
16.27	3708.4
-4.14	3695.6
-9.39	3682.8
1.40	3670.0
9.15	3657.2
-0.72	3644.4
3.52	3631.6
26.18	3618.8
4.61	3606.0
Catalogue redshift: 0.756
